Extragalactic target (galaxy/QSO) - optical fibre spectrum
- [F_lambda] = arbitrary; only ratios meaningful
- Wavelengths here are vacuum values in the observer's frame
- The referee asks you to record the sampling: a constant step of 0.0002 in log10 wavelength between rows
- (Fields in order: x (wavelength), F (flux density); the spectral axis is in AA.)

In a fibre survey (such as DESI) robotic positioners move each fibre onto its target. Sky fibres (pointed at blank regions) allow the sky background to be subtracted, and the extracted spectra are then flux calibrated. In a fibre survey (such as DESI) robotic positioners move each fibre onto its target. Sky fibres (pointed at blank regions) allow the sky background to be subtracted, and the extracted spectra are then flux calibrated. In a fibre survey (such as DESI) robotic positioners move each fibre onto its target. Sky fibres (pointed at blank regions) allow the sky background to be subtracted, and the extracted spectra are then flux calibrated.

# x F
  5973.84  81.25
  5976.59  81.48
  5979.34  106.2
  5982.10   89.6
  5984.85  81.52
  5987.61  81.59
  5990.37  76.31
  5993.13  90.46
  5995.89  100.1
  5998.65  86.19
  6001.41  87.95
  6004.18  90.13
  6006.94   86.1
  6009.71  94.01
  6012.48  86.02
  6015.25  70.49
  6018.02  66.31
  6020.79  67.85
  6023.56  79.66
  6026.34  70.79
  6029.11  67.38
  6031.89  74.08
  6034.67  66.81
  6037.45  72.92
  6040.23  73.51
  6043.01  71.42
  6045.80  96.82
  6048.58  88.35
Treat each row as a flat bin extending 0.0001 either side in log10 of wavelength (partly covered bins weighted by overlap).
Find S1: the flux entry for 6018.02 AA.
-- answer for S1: 66.31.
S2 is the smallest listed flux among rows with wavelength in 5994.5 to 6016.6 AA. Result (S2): 70.49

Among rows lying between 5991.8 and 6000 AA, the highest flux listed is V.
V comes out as 100.1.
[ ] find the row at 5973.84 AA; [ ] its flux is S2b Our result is 81.25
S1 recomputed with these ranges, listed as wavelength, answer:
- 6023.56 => 79.66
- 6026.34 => 70.79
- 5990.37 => 76.31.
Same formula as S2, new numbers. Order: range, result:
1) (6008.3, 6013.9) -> 86.02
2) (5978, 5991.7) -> 76.31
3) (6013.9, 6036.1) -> 66.31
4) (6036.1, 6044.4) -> 71.42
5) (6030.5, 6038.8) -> 66.81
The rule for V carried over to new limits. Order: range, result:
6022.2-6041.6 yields 79.66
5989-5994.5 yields 90.46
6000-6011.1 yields 94.01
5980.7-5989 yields 89.6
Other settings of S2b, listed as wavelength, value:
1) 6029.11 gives 67.38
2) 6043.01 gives 71.42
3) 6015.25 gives 70.49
